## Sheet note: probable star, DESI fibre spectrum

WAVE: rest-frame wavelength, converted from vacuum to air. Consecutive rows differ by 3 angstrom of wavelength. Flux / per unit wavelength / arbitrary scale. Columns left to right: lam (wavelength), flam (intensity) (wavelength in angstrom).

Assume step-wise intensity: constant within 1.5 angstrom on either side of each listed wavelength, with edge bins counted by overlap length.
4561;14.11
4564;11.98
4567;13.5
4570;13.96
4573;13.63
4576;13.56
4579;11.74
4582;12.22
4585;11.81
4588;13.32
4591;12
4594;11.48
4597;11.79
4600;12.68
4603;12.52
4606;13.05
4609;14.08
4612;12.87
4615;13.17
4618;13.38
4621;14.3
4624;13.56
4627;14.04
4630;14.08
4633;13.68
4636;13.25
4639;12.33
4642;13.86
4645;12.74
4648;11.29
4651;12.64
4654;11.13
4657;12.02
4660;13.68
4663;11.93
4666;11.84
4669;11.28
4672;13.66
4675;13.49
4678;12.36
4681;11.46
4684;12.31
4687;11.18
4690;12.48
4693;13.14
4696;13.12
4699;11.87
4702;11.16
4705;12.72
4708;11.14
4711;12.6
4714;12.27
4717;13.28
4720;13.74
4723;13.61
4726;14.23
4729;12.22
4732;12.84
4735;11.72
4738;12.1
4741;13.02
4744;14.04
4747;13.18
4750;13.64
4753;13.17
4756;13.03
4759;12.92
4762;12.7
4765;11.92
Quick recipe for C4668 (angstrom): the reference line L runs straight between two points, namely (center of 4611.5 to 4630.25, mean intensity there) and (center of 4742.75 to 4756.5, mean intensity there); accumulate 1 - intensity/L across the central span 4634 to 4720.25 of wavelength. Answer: 7.3 angstrom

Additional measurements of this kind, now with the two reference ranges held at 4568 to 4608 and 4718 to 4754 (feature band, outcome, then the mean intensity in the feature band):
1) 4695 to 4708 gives 1.0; 12.1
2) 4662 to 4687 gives 1.3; 12.2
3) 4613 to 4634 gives -1.6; 13.7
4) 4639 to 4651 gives 0.2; 12.6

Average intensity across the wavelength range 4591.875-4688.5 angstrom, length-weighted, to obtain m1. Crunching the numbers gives 12.7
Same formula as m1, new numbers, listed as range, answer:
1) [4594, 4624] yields 13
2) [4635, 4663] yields 12.5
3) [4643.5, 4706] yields 12.3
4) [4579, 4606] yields 12.2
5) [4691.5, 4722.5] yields 12.5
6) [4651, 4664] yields 12.3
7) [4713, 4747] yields 13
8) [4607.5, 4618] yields 13.4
